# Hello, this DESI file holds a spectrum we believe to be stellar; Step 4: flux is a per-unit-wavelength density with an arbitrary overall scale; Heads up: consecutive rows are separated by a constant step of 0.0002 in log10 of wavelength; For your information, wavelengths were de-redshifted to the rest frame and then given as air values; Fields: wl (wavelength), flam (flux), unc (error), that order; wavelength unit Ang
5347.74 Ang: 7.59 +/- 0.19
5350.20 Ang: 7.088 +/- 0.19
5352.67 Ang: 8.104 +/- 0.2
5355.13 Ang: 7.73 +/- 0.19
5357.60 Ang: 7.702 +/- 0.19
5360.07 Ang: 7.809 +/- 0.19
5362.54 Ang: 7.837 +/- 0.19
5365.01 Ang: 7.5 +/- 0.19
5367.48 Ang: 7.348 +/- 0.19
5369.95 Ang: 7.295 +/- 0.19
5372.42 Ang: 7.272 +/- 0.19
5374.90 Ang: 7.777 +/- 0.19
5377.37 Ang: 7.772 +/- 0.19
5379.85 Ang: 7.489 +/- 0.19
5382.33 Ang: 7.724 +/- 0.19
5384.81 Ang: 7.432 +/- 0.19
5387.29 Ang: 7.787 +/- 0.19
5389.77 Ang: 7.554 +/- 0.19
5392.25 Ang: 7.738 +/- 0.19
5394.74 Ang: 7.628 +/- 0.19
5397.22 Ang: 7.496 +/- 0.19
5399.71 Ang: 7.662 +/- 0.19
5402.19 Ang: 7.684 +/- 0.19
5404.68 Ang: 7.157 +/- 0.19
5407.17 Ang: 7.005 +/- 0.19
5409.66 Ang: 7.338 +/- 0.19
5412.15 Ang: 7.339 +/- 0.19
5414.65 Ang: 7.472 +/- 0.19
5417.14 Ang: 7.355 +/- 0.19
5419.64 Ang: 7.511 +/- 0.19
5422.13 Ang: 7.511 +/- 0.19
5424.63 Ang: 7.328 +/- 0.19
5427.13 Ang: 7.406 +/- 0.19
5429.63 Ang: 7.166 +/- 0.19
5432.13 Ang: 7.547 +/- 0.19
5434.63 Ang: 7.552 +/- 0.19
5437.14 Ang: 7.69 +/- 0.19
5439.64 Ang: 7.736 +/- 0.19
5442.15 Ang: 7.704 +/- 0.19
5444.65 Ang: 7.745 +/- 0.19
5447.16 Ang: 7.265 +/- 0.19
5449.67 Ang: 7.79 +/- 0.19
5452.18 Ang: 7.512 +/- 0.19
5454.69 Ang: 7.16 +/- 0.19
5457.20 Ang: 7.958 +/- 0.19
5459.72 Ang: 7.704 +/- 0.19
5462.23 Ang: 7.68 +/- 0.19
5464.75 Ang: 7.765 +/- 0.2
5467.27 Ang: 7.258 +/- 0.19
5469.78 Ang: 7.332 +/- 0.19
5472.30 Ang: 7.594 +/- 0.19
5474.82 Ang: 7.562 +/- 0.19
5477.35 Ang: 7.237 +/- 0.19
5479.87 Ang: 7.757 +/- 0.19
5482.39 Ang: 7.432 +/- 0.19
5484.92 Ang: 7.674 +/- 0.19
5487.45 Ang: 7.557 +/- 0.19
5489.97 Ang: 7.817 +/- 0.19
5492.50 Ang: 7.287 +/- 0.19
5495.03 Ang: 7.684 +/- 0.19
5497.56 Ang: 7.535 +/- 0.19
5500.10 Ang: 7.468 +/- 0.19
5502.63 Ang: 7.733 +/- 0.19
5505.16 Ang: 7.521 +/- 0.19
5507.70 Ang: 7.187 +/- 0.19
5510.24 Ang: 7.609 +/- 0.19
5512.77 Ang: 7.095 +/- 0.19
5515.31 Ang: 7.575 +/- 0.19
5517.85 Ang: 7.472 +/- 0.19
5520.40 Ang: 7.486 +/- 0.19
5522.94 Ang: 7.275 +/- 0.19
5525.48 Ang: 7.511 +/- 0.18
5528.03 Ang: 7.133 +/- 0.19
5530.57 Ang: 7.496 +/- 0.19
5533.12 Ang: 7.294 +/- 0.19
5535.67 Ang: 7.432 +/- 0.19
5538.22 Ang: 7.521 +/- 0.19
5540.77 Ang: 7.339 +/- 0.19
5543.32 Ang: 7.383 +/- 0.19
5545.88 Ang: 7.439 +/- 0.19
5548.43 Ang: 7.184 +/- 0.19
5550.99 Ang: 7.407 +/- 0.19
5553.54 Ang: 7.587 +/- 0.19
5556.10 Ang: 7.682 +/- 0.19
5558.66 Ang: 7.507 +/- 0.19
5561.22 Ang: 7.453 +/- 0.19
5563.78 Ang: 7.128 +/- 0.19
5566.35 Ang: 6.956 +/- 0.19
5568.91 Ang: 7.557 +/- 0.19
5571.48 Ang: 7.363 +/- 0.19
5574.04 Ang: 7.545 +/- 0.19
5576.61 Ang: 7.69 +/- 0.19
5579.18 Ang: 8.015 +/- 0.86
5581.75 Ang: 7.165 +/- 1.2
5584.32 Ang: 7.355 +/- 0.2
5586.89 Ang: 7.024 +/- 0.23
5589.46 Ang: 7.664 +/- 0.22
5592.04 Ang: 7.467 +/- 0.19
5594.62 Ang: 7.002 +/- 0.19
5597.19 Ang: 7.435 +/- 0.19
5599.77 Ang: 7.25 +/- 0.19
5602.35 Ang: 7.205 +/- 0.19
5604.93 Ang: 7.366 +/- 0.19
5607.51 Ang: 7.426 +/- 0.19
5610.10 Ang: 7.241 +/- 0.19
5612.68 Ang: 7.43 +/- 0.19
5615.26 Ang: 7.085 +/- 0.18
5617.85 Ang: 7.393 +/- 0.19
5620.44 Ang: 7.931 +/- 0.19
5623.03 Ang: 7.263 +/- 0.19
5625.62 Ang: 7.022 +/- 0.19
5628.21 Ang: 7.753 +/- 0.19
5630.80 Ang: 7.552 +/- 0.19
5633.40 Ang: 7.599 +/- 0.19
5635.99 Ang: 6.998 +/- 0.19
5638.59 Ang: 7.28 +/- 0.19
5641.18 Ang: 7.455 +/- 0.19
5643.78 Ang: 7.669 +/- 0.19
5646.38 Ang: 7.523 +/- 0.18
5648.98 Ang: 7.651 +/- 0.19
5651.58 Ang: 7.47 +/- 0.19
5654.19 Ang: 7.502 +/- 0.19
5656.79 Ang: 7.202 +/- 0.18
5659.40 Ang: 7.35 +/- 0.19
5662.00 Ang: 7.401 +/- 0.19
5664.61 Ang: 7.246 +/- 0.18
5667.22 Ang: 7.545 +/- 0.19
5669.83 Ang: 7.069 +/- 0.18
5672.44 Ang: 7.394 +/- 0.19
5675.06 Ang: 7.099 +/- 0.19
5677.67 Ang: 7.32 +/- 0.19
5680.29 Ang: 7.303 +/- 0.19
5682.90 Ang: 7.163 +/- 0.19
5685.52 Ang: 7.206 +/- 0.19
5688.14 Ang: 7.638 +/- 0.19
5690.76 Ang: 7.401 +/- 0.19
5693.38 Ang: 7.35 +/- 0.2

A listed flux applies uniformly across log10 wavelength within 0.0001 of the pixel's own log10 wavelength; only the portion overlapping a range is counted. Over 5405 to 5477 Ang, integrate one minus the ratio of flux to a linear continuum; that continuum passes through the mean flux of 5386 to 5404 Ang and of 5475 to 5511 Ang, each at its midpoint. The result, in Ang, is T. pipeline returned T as 0.91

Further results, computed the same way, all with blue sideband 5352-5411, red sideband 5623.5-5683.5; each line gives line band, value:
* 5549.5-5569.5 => 0.11 Ang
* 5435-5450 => -0.23 Ang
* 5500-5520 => 0.05 Ang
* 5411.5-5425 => 0.21 Ang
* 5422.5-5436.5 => 0.22 Ang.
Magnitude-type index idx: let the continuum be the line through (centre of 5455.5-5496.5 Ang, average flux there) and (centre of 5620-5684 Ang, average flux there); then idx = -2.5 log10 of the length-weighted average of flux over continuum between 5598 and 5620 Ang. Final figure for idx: 0.02 mag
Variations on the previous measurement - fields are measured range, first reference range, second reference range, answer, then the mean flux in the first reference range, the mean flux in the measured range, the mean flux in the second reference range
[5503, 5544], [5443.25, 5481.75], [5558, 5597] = 0.01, 7.55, 7.4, 7.39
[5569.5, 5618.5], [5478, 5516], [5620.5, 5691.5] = 0.01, 7.52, 7.38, 7.38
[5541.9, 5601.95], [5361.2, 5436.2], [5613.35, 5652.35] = 0.01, 7.49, 7.4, 7.44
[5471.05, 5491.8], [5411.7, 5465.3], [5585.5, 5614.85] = -0.01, 7.54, 7.57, 7.31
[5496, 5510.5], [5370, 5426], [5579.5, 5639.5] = -0.01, 7.5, 7.5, 7.35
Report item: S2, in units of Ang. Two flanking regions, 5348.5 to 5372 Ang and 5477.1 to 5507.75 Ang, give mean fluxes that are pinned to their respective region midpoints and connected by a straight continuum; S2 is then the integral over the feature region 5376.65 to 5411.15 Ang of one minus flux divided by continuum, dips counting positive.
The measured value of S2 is 0.24 Ang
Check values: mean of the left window 7.59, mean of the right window 7.55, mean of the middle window 7.53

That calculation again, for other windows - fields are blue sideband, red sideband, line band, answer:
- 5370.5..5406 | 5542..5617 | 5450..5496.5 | -0.43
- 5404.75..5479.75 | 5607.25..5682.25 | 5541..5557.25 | -0.01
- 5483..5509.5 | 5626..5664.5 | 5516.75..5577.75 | 0.80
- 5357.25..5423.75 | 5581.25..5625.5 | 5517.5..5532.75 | 0.03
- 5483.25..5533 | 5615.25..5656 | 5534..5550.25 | 0.19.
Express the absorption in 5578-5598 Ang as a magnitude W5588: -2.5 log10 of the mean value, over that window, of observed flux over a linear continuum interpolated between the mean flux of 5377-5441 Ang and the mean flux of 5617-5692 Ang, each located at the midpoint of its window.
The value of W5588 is 0.00 mag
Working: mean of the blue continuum 7.5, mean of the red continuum 7.39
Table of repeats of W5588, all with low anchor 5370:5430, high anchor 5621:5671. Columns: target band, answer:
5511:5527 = 0.006 mag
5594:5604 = 0.026 mag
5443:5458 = -0.014 mag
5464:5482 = -0.004 mag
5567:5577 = -0.009 mag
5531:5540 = 0.004 mag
